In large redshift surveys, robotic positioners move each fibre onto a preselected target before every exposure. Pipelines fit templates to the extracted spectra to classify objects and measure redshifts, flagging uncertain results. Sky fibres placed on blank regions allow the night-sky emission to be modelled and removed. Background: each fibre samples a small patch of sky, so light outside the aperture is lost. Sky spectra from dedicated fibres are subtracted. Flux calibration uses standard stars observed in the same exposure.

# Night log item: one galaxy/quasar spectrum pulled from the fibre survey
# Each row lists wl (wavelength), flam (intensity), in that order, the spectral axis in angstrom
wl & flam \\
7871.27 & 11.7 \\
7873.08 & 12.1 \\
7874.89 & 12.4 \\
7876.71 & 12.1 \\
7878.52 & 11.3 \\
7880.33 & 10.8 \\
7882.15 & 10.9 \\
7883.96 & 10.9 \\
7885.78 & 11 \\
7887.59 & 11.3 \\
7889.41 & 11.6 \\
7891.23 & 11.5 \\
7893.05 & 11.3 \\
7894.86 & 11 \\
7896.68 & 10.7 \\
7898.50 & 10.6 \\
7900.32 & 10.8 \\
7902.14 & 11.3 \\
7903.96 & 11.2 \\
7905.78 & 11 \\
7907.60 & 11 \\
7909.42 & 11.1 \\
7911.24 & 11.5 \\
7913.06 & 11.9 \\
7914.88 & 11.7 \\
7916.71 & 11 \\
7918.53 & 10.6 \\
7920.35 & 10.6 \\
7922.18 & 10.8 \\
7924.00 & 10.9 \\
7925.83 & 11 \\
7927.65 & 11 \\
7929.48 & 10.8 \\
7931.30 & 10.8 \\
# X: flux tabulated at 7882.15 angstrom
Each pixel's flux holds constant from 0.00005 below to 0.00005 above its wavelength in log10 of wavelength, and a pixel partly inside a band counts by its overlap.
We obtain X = 10.9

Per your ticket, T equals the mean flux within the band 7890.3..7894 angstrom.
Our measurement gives 11.4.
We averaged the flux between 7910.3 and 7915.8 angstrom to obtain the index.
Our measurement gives 11.7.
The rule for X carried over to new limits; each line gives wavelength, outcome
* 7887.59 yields 11.3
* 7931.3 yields 10.8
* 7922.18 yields 10.8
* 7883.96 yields 10.9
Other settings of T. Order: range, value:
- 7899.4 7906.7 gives 11.1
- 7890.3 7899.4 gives 11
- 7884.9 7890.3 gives 11.3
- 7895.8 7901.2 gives 10.7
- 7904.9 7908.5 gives 11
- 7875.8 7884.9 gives 11.2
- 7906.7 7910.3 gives 11.1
